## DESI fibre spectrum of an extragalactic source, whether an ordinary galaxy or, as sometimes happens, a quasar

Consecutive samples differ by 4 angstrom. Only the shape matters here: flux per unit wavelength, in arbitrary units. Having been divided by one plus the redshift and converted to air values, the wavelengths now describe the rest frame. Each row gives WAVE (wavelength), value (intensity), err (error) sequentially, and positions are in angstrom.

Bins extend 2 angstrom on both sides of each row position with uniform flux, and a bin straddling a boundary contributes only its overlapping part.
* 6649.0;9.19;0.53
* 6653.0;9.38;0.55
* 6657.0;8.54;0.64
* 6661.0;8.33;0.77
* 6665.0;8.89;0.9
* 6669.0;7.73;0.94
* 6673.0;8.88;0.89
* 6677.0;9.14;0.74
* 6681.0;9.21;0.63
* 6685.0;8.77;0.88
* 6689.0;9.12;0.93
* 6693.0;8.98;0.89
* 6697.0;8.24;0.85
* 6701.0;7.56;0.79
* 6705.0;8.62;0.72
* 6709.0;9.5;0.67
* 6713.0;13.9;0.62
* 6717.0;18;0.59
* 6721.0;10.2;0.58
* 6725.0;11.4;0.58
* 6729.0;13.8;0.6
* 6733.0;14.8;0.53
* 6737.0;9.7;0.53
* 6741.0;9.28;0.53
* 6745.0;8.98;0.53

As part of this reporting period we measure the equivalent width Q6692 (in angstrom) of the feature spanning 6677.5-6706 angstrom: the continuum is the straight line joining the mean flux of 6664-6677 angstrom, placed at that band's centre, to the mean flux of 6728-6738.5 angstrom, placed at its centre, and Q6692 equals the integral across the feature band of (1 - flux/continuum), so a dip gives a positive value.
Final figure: 3.7 angstrom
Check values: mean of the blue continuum 8.57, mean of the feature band 8.67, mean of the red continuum 12.8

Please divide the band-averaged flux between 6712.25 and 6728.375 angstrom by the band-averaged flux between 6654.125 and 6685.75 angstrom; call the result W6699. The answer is 1.5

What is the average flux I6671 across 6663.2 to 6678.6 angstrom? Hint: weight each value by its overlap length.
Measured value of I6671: 8.64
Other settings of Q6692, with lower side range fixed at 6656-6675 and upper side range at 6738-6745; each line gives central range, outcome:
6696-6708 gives 0.82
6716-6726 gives -4.28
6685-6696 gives -0.25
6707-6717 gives -4.46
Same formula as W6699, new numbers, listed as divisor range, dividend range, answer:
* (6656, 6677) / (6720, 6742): 1.37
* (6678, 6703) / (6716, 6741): 1.44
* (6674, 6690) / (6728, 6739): 1.40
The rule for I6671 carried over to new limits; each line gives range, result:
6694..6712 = 8.81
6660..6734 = 10.2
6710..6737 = 13.2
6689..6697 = 8.83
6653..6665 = 8.67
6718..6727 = 11.6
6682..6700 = 8.73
